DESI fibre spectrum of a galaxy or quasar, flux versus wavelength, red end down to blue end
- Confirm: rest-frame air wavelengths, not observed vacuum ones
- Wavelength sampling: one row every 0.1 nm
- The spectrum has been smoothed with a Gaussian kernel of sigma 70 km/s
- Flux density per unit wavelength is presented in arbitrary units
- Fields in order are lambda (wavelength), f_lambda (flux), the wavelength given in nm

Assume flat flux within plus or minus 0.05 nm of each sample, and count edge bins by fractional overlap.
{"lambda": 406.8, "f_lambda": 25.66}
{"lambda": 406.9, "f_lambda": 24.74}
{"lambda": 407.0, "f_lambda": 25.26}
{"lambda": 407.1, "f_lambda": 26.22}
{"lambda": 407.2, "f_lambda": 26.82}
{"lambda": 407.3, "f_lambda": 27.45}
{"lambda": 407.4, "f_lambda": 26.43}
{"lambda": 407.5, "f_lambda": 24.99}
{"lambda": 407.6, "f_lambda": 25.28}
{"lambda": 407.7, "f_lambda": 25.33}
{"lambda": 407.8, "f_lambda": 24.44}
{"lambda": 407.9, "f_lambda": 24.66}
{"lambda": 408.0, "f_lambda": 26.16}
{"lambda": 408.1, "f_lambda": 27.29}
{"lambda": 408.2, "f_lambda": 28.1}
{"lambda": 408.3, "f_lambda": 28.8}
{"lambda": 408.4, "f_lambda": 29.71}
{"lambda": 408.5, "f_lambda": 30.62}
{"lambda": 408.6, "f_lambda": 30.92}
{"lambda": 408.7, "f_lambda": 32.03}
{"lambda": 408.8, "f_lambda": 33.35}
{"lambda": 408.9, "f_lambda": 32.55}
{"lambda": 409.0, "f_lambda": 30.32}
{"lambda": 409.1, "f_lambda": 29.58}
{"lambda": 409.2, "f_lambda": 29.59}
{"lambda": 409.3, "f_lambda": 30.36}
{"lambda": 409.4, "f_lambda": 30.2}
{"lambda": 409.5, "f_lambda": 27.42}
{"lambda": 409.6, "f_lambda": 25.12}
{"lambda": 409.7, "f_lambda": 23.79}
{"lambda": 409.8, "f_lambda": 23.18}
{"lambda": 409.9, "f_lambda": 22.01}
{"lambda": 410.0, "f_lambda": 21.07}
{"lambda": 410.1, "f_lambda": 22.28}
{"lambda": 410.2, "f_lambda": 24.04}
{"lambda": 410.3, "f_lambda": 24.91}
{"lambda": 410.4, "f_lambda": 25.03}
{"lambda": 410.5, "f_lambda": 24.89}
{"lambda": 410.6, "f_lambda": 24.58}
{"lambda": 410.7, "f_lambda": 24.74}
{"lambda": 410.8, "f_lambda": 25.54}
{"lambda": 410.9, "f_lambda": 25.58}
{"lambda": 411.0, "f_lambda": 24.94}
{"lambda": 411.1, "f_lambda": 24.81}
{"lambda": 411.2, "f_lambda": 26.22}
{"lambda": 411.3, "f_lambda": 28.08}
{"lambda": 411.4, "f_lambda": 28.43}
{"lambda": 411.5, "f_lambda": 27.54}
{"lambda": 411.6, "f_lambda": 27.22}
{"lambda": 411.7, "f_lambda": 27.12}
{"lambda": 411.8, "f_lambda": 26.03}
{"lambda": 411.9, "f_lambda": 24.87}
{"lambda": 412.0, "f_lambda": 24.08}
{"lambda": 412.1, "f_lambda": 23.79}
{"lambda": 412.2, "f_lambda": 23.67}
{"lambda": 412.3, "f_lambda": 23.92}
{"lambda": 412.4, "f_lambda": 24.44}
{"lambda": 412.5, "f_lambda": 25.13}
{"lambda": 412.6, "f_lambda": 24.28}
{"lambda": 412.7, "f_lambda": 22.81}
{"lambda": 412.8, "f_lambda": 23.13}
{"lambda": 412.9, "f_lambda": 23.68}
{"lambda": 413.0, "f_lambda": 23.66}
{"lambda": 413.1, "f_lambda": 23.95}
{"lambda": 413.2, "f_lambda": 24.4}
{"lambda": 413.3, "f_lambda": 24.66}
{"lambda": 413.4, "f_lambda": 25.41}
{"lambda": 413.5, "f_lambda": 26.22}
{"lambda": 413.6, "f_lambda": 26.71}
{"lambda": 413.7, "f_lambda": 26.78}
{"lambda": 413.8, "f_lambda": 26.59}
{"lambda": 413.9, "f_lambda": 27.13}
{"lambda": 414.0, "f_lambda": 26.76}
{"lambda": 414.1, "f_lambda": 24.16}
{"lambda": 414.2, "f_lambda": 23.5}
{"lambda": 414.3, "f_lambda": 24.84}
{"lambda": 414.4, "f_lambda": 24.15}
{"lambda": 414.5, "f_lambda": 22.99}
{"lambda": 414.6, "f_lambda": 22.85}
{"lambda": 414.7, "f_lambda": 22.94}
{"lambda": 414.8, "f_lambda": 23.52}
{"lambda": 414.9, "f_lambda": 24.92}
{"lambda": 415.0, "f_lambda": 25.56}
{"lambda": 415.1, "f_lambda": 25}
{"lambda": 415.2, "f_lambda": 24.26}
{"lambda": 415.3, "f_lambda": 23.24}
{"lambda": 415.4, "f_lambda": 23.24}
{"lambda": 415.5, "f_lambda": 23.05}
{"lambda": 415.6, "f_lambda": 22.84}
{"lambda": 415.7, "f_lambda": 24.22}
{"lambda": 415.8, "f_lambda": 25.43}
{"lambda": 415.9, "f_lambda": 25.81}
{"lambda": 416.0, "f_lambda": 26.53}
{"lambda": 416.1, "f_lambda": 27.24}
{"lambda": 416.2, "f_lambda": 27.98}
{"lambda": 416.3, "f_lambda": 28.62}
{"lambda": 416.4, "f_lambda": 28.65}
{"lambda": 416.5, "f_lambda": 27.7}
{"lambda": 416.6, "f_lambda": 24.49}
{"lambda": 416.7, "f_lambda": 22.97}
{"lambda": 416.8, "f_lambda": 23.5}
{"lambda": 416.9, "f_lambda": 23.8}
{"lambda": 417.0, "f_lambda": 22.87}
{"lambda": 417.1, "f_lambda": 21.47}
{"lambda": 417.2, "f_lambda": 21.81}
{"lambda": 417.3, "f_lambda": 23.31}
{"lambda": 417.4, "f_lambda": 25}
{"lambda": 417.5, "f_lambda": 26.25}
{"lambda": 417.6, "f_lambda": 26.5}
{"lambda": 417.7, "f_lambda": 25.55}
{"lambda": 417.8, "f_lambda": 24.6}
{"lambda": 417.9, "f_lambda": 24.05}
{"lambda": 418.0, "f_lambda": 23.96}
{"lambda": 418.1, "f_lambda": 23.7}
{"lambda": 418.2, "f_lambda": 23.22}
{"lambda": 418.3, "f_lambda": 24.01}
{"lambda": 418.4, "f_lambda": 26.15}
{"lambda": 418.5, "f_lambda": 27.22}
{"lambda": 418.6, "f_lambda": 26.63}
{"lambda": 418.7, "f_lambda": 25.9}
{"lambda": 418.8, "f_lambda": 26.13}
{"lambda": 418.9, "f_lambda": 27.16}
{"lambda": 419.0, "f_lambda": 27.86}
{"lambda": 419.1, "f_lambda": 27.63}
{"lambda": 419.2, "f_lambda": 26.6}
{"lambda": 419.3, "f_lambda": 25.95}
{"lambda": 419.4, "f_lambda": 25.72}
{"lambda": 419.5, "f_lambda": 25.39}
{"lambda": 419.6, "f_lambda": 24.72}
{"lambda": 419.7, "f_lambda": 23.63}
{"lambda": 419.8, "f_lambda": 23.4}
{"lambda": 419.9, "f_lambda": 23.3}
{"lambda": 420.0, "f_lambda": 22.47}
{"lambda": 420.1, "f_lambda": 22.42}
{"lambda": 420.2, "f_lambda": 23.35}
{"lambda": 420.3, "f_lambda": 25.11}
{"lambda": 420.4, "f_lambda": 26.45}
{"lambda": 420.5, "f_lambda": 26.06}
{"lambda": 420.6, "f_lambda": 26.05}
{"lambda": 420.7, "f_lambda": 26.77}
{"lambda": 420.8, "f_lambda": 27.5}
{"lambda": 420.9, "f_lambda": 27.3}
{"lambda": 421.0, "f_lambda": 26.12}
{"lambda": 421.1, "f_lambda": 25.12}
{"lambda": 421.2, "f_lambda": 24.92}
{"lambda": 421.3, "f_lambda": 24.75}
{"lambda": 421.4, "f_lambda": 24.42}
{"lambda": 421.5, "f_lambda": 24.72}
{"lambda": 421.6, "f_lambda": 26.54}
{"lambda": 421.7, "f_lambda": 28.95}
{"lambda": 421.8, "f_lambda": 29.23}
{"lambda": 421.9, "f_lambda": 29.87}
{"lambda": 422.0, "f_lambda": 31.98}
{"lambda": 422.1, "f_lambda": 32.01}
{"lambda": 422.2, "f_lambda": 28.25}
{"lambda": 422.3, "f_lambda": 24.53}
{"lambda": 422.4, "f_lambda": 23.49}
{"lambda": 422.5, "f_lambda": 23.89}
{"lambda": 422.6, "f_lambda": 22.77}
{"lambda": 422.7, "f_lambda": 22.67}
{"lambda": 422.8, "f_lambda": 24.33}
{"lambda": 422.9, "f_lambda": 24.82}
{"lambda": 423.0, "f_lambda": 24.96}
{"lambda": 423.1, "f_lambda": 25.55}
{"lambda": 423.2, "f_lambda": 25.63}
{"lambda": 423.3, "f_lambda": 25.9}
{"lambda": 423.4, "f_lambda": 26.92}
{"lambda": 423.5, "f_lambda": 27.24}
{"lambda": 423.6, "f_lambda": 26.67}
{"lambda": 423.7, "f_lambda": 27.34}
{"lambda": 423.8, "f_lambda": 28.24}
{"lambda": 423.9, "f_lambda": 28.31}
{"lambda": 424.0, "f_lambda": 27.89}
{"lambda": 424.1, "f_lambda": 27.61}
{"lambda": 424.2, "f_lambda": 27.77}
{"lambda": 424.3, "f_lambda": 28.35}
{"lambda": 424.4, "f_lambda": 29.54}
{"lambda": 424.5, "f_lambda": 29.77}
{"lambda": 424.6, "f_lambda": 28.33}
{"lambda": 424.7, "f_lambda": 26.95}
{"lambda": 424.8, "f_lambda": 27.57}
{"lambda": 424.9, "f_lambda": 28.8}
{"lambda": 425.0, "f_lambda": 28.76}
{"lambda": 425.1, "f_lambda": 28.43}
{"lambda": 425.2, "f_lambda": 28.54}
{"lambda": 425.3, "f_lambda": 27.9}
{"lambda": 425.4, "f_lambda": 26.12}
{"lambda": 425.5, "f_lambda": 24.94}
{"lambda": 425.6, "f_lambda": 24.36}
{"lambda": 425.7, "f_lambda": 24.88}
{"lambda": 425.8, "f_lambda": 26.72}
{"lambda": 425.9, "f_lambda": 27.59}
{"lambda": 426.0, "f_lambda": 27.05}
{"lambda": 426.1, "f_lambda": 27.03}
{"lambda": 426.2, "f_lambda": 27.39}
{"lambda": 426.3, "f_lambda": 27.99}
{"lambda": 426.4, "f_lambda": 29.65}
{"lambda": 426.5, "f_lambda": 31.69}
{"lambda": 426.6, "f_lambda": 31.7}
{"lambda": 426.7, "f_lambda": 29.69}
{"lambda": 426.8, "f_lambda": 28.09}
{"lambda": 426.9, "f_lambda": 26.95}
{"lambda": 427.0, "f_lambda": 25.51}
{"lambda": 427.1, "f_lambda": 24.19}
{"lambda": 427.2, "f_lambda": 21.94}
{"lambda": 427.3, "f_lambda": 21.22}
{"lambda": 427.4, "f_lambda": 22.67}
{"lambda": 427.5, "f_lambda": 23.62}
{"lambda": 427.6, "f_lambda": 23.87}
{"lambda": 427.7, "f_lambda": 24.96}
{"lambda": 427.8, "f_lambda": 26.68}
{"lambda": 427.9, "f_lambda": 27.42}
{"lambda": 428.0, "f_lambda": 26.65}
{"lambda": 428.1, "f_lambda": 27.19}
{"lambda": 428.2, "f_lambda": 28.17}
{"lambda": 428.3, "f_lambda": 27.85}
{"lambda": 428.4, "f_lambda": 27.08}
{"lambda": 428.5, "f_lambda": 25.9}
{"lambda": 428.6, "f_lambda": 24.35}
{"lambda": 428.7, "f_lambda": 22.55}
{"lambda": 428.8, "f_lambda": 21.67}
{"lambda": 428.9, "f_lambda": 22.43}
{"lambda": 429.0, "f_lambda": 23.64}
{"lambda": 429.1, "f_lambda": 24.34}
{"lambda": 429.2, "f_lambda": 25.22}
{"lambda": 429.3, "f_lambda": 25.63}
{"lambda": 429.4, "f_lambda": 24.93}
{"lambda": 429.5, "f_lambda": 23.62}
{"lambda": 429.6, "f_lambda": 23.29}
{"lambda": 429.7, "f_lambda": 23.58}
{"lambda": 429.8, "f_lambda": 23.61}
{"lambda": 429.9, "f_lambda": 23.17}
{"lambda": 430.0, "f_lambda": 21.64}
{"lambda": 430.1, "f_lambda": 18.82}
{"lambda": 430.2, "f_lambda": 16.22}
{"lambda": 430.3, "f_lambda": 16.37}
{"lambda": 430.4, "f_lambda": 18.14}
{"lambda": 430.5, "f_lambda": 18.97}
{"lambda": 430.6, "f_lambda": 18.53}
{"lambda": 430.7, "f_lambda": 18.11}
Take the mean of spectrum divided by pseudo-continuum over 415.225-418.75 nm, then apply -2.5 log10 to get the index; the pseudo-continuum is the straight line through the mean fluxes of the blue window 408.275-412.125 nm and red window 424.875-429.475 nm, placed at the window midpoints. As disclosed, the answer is 0.07 mag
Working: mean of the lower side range 26.8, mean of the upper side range 26.1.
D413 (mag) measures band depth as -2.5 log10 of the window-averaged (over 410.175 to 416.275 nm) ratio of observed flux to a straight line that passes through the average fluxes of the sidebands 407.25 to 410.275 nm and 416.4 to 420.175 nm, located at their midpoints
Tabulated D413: 0.05 mag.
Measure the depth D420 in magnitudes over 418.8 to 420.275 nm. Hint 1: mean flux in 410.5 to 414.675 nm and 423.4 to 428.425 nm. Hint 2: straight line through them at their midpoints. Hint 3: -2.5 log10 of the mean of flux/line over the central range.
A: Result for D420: 0.05 mag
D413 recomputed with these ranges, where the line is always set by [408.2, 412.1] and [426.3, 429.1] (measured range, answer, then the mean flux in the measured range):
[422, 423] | 0.03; 25.5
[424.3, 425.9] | -0.06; 27.5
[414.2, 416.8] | 0.07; 24.9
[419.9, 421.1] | 0.04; 25.3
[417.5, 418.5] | 0.07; 24.8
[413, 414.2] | 0.05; 25.5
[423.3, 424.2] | -0.06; 27.5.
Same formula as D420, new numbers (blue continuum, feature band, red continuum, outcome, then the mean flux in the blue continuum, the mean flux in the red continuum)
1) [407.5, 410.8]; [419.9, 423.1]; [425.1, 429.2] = 0.021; 26.9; 26.1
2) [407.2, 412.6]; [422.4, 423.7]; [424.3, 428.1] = 0.071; 26.4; 26.9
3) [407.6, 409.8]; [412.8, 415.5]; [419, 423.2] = 0.110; 28.4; 25.7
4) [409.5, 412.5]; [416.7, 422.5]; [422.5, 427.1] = 0.035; 24.9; 27.2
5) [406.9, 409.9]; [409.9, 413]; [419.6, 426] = 0.106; 27.6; 26.4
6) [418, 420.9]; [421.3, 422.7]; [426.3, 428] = -0.044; 25.4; 26.3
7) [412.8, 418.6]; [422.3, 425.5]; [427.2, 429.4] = -0.081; 24.8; 24.8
